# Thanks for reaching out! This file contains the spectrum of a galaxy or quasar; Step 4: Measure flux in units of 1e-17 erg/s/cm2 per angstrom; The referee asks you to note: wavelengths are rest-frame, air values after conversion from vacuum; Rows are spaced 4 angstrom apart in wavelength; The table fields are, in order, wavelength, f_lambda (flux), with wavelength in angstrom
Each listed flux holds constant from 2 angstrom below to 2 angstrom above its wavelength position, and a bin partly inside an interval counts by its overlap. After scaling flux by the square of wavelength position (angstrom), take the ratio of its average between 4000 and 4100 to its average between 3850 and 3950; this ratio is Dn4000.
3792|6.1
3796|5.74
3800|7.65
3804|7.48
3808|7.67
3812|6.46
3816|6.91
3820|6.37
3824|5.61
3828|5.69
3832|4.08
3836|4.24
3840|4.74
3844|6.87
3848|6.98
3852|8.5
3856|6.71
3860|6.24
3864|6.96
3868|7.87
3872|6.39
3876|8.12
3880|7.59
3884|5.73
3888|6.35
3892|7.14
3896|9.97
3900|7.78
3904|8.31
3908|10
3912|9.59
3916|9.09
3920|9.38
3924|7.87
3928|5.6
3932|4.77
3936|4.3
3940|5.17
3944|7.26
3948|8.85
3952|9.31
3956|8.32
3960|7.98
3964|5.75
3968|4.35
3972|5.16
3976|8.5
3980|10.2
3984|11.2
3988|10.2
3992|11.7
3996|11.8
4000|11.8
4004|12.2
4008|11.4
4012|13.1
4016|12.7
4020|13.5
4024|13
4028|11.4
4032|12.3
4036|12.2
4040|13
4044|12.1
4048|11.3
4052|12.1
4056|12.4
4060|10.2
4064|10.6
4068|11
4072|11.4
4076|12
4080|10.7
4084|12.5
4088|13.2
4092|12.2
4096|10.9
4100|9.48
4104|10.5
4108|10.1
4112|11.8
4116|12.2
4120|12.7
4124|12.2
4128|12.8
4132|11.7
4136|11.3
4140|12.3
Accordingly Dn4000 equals 1.73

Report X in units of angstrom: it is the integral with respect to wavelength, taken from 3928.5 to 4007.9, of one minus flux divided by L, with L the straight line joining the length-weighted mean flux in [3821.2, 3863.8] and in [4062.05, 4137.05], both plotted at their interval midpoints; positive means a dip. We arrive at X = 4.0 angstrom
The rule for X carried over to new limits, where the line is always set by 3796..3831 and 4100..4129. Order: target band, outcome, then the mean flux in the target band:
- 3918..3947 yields 7.2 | 6.42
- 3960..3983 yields 5.3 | 7.09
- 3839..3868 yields 1.6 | 6.86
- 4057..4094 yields -2.1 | 11.6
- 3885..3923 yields -2.0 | 8.53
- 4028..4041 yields -2.6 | 12.3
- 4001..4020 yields -5.0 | 12.4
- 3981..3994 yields -2.1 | 11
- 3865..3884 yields 0.8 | 7.28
